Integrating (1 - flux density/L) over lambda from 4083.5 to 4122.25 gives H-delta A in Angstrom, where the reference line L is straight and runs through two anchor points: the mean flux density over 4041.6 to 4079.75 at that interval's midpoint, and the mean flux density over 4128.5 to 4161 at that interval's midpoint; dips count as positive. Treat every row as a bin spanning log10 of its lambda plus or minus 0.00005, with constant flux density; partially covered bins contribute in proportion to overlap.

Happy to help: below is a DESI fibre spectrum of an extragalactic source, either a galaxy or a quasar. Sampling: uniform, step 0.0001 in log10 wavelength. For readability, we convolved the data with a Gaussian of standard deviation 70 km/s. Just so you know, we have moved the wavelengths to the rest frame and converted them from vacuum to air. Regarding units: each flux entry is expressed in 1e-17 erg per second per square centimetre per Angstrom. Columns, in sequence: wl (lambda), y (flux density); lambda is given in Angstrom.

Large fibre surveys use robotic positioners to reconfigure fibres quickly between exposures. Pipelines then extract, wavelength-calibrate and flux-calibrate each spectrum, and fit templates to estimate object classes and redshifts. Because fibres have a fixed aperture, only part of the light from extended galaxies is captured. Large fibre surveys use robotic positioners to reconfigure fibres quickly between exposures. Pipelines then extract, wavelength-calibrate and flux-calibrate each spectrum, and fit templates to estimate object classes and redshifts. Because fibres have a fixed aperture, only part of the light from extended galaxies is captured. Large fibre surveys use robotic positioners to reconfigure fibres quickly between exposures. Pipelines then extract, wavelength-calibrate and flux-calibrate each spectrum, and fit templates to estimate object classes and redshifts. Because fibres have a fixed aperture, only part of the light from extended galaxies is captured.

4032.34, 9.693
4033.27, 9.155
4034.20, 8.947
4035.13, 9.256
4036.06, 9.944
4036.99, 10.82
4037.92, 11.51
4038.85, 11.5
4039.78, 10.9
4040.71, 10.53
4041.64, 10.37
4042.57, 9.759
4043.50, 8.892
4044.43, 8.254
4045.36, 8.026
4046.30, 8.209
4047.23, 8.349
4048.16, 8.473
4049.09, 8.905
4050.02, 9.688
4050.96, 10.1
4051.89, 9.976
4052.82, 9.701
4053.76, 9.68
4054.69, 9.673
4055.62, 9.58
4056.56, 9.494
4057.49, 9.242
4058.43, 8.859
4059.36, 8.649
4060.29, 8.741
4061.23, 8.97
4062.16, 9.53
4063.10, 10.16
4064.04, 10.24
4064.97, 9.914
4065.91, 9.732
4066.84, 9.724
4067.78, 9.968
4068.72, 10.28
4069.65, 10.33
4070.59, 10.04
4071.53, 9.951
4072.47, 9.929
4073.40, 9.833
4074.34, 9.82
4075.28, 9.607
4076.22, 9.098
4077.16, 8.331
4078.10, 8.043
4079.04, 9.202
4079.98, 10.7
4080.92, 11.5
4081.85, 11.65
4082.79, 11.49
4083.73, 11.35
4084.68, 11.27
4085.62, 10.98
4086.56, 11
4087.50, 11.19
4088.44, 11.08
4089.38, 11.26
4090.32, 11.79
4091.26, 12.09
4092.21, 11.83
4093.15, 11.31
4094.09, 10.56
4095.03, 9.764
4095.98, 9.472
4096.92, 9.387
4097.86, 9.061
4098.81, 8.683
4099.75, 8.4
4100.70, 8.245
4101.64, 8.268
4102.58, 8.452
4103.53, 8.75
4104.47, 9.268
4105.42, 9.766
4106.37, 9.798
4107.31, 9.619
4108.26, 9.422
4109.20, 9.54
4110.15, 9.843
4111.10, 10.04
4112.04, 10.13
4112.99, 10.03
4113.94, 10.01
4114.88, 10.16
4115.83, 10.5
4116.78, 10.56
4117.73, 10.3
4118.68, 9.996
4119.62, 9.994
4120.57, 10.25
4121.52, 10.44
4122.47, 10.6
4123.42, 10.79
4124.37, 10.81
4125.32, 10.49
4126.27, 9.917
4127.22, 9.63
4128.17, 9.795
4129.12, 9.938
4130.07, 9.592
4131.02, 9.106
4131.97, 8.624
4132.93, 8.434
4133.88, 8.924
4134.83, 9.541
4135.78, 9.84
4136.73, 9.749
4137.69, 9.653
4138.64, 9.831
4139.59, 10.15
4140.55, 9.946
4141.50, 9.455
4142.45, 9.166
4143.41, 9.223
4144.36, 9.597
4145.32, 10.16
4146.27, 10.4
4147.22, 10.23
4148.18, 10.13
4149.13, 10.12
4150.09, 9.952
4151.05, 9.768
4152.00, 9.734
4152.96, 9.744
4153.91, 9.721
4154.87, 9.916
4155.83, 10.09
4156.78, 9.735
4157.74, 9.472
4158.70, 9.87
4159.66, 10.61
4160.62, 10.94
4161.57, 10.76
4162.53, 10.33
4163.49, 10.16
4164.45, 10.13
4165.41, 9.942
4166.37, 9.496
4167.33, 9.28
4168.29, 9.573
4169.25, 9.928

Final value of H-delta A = -2.11 Angstrom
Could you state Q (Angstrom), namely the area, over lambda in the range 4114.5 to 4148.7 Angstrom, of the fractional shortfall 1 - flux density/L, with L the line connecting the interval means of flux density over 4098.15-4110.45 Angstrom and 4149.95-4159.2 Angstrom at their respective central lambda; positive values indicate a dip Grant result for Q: -1.6 Angstrom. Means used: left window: 9.07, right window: 9.79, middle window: 9.89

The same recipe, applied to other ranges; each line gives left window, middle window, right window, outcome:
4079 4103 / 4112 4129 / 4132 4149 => -0.5 Angstrom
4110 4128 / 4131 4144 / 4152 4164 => 1.0 Angstrom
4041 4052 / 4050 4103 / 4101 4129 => -2.9 Angstrom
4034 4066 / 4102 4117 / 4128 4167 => 0.0 Angstrom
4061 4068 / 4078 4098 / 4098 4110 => -3.1 Angstrom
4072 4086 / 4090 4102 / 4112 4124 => 0.4 Angstrom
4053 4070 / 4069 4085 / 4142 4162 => -0.8 Angstrom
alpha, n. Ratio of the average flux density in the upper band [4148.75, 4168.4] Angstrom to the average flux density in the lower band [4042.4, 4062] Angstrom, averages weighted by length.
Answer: 1.10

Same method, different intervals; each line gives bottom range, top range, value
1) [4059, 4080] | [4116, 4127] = 1.08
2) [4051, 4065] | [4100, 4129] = 1.04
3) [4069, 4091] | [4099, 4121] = 0.92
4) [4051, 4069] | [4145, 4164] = 1.05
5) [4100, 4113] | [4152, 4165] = 1.08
